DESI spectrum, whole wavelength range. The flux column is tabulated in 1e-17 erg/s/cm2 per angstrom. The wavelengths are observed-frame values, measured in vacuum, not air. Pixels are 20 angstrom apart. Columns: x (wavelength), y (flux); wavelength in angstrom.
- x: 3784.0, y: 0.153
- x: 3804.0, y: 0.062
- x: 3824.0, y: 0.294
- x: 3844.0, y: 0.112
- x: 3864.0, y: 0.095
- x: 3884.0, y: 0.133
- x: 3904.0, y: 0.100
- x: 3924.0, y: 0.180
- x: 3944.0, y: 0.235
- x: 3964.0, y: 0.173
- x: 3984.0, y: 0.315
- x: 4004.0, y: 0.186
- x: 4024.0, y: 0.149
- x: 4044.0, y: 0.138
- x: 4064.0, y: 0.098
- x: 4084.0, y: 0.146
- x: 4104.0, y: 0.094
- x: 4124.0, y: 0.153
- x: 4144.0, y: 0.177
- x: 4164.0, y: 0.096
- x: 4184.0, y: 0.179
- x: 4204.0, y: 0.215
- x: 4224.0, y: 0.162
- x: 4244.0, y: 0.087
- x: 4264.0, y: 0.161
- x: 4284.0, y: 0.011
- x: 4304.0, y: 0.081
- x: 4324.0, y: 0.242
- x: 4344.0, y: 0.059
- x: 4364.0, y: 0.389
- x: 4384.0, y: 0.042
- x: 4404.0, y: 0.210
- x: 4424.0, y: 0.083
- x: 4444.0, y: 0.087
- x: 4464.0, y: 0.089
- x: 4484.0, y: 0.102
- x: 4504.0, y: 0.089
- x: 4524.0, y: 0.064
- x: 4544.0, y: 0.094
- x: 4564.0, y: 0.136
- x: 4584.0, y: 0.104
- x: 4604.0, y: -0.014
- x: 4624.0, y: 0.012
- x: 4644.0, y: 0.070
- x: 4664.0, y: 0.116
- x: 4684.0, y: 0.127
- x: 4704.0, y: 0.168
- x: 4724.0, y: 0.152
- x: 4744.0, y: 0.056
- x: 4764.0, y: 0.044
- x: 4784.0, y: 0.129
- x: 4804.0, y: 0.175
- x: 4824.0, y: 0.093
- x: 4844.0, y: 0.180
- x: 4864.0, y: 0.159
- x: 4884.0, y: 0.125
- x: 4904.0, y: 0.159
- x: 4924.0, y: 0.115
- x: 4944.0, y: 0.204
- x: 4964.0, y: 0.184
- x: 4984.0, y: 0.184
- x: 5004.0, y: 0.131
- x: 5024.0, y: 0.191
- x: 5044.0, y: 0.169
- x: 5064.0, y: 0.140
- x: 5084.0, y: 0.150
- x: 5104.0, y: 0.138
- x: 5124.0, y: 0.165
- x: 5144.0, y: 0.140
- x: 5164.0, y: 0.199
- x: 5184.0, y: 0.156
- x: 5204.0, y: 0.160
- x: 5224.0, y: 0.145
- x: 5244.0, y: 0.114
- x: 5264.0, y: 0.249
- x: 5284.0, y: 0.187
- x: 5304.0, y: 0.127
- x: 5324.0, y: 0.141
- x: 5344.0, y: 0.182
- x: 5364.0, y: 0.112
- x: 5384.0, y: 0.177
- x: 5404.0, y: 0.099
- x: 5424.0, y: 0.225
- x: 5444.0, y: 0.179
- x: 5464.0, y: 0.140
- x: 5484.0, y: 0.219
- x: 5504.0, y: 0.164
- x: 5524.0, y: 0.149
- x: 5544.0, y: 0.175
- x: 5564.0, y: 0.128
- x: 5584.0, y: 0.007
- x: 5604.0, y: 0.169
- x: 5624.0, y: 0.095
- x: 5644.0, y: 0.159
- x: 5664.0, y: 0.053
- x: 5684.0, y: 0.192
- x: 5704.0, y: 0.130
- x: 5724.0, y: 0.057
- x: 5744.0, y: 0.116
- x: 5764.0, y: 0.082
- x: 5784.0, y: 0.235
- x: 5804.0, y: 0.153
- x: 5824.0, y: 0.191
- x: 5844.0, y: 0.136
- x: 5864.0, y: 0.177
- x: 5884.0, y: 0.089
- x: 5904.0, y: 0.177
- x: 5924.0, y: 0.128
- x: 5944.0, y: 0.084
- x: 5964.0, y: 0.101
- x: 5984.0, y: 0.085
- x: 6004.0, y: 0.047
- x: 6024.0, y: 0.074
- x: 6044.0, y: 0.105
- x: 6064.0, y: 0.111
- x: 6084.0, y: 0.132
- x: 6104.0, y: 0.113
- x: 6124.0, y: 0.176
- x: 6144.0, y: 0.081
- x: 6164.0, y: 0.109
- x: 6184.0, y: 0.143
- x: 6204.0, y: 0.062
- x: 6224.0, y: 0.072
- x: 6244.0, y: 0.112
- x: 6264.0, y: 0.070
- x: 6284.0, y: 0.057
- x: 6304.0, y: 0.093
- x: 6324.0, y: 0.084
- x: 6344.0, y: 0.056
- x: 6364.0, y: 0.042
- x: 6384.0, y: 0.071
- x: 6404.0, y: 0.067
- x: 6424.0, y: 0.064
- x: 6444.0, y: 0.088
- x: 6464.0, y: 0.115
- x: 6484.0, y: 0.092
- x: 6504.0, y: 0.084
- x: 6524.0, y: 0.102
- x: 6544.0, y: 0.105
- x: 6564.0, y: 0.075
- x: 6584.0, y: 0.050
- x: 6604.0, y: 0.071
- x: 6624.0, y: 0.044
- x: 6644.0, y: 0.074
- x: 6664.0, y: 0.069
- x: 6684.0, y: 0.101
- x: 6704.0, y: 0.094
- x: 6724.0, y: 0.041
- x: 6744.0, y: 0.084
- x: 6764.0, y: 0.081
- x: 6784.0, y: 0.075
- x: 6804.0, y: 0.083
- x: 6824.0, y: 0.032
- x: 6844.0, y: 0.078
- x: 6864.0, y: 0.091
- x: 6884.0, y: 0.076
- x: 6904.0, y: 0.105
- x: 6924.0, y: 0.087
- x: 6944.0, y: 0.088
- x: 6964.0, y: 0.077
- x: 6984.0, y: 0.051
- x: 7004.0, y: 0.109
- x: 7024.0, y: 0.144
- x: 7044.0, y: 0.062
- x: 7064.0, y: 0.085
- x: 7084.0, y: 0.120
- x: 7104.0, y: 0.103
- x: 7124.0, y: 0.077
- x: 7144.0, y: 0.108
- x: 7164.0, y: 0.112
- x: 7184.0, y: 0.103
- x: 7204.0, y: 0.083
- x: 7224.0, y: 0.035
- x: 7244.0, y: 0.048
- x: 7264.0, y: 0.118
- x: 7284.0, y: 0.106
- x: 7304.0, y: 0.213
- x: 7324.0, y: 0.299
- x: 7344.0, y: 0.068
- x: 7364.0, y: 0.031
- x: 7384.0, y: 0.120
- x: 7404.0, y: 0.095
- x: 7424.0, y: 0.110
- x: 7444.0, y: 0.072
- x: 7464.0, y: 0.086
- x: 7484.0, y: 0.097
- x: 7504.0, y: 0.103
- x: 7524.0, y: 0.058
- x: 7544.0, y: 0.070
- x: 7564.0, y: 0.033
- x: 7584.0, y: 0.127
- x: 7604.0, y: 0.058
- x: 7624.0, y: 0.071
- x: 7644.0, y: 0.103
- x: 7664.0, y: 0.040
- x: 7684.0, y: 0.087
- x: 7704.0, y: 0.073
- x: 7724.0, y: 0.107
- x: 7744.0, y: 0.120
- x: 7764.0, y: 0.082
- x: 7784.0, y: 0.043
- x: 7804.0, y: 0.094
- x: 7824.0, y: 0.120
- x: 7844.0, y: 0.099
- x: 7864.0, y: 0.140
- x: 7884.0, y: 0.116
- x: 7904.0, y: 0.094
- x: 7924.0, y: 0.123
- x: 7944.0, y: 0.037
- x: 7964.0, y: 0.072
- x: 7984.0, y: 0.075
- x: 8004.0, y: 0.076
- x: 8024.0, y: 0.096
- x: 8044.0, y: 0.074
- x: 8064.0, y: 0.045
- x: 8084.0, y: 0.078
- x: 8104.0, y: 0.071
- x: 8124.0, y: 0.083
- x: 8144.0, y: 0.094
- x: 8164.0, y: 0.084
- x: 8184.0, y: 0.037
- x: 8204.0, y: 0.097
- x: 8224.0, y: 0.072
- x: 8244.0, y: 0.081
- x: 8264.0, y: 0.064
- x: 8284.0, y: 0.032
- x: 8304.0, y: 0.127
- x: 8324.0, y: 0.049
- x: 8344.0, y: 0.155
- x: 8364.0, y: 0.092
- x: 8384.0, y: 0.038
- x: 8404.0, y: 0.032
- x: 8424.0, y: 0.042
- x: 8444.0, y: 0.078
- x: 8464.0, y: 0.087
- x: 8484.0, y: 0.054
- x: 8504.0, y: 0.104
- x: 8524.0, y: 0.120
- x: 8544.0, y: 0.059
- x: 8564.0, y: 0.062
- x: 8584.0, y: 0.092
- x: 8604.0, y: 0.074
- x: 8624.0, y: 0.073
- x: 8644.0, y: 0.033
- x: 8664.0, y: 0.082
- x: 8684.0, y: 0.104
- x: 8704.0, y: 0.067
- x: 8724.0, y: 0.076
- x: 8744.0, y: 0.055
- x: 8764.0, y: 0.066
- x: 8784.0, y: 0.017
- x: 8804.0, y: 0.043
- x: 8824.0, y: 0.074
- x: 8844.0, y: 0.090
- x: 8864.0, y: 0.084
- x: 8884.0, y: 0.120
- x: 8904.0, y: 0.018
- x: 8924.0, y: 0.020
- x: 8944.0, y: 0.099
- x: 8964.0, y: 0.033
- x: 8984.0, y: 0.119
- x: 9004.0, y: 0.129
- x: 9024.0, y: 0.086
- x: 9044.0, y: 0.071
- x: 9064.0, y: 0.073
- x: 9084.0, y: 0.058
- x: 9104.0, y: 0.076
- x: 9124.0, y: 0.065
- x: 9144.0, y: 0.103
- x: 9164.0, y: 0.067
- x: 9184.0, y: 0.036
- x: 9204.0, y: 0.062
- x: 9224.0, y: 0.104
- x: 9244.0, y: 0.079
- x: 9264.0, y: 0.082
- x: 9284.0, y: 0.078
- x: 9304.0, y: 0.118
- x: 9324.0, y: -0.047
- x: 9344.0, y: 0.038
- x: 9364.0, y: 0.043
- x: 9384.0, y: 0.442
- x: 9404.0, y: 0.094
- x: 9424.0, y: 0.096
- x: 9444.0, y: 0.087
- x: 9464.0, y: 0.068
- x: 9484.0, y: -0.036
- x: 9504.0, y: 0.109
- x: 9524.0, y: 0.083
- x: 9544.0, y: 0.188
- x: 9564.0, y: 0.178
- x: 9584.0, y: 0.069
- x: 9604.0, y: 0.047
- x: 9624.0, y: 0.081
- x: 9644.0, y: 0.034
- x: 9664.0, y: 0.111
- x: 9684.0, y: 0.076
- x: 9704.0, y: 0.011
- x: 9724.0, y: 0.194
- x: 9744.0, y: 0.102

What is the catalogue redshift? 0.96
